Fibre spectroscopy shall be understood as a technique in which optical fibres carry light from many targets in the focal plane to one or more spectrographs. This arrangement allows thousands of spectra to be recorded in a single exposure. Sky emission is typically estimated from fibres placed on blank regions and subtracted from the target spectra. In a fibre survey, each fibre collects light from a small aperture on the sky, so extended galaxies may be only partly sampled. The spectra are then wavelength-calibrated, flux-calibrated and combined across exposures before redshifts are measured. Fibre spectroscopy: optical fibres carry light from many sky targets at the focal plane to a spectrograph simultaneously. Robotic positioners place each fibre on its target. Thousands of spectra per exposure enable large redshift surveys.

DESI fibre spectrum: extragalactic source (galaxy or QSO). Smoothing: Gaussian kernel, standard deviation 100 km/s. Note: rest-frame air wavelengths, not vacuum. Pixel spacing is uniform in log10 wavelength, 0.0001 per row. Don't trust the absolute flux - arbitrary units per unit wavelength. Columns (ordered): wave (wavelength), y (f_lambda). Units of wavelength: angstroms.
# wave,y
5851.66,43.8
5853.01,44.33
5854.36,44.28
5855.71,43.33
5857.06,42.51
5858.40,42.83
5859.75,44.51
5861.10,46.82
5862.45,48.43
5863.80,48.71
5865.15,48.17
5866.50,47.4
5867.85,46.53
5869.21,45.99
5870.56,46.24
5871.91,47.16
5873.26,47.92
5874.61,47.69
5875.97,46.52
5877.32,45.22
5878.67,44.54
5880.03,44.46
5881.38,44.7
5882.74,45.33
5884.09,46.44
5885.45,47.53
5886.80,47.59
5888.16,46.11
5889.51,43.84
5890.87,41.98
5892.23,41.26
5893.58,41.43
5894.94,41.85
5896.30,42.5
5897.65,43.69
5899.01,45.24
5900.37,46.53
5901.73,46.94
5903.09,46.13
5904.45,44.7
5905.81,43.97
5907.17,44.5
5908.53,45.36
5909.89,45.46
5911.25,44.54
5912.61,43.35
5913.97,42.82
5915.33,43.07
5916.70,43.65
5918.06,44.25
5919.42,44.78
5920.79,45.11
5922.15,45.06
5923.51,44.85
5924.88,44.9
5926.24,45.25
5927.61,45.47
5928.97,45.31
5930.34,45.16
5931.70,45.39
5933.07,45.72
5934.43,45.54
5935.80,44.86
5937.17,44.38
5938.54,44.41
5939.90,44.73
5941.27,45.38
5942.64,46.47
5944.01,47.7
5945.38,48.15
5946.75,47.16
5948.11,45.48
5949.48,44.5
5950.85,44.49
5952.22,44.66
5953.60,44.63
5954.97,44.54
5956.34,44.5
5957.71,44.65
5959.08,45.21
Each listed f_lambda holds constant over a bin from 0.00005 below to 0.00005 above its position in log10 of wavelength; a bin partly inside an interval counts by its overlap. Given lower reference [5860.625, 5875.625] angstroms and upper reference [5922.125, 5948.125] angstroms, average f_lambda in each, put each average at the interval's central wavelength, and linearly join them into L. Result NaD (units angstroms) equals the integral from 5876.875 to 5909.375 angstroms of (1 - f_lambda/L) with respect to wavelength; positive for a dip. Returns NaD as 1.4 angstroms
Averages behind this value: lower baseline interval 47.3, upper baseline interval 45.6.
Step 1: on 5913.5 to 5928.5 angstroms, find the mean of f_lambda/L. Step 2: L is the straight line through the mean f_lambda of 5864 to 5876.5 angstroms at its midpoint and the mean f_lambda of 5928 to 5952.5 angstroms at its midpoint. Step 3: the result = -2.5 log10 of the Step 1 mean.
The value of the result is 0.04 mag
